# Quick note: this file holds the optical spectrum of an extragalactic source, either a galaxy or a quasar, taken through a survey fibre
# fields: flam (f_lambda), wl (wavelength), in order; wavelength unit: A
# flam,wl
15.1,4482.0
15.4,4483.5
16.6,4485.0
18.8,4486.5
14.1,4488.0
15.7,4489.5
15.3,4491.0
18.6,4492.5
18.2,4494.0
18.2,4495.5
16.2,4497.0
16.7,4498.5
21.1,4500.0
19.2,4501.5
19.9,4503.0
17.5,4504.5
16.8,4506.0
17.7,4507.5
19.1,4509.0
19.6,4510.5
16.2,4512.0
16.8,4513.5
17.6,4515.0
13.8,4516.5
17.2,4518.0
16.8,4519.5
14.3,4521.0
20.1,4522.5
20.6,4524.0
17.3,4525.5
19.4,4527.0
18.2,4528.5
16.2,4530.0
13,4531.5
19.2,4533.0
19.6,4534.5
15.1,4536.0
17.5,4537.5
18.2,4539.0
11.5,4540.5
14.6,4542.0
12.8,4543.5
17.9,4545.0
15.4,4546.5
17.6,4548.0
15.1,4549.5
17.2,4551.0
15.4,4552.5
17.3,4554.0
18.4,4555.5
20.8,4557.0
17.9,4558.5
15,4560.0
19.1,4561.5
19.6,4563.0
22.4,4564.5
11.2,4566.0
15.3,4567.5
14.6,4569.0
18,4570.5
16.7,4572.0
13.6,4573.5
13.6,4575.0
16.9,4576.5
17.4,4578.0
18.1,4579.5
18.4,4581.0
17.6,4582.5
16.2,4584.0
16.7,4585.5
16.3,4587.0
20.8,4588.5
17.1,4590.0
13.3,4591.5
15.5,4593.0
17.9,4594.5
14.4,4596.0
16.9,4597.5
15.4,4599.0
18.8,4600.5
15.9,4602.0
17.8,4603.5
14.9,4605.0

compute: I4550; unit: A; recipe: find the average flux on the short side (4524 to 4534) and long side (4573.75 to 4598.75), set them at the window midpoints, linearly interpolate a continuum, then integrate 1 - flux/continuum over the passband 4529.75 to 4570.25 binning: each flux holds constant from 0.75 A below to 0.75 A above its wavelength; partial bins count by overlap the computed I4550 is 1.4 A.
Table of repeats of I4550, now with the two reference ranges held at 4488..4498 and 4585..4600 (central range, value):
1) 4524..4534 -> -0.51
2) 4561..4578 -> 0.09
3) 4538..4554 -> 0.91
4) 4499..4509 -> -1.14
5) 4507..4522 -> -0.20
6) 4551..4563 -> -0.87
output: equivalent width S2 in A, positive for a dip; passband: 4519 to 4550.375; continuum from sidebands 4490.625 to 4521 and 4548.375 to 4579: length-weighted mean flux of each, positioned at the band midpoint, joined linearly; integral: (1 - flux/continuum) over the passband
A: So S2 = 0.9 A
